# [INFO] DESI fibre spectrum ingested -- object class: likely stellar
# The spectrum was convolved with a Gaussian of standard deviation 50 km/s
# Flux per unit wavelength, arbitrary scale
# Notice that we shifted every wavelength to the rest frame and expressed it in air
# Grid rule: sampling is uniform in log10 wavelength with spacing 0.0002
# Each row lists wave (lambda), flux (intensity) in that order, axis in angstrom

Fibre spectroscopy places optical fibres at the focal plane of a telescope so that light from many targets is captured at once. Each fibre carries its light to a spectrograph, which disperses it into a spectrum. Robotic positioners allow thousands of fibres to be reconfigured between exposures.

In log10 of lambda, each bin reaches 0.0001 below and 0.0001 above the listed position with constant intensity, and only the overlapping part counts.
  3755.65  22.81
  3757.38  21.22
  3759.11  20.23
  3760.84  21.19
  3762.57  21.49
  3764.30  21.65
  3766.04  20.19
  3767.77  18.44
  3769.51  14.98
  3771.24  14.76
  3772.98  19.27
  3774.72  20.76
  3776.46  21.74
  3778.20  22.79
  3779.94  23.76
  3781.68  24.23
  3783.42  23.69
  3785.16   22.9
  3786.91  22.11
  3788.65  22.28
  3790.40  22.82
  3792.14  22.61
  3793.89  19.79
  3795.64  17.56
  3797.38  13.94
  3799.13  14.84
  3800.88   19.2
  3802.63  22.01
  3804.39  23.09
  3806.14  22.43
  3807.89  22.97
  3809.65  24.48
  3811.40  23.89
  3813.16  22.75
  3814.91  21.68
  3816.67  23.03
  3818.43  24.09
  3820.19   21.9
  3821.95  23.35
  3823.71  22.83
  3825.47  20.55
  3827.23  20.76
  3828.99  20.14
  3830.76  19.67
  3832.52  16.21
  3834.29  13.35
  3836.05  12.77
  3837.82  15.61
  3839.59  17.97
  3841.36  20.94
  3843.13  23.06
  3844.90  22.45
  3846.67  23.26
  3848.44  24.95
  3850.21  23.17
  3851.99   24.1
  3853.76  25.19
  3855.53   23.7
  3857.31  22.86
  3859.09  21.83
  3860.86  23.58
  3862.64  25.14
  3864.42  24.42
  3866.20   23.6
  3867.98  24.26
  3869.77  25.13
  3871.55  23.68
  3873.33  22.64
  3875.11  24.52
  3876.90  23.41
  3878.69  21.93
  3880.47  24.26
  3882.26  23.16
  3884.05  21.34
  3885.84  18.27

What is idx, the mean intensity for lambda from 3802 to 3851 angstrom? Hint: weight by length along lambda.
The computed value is 21.2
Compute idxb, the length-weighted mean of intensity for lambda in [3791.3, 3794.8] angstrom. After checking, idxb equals 21.1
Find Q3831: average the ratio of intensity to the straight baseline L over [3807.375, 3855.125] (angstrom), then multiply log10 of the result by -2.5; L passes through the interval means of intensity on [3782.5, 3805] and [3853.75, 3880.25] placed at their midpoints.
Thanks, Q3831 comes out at 0.04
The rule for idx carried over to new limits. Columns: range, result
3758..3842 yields 20.5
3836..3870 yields 22.6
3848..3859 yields 23.8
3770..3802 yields 20.5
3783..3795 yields 22.2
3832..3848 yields 18.6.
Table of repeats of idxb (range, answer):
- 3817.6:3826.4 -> 22.5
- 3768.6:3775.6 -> 17.4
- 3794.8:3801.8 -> 16.4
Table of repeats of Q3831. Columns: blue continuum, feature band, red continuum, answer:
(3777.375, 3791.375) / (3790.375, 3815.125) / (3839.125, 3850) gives 0.10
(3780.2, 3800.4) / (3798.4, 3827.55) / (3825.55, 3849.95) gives -0.10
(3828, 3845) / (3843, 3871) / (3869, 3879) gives -0.13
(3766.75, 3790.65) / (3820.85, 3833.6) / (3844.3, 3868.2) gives 0.12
